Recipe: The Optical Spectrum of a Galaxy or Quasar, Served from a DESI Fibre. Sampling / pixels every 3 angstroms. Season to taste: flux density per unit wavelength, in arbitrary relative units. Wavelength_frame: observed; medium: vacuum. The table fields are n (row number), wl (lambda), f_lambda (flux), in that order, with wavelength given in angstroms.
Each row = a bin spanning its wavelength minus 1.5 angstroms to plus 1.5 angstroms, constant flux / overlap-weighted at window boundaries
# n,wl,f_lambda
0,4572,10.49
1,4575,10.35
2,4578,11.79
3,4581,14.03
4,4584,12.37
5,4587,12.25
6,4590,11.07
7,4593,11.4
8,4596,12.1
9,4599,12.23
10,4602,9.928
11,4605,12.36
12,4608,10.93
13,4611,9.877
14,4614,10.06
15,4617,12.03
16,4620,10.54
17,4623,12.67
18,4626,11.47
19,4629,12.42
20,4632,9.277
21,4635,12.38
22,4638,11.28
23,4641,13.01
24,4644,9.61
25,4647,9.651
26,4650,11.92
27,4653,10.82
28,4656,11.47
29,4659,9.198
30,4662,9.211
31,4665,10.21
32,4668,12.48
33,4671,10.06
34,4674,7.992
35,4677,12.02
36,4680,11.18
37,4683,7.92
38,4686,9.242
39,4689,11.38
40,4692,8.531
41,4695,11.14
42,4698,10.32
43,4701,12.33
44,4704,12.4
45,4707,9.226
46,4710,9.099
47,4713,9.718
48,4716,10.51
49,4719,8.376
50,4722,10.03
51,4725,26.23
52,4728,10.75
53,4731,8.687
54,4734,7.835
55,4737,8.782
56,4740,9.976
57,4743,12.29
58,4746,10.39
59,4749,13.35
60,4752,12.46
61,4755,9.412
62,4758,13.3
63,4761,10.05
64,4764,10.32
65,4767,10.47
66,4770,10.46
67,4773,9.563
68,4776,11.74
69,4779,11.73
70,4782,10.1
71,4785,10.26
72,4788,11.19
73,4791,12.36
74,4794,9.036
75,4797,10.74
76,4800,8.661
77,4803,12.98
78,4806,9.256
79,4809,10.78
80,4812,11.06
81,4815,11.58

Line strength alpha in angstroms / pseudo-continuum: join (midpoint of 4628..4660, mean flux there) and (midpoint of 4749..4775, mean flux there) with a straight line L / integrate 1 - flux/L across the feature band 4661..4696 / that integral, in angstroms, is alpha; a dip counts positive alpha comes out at 2.8 angstroms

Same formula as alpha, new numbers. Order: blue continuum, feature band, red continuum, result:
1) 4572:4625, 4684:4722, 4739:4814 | 3.4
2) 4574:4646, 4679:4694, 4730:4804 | 1.9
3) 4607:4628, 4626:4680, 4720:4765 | 2.1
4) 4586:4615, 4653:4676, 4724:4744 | 2.6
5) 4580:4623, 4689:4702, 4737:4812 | 0.6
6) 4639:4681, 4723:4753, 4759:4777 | -4.3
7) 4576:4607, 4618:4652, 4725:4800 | 1.0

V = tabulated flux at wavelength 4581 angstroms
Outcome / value 14.03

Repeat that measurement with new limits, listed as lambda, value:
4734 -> 7.835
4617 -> 12.03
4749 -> 13.35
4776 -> 11.74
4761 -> 10.05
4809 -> 10.78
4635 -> 12.38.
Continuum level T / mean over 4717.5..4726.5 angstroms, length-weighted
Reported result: 14.9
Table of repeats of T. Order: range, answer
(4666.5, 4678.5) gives 10.6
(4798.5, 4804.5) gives 10.8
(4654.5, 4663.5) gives 9.96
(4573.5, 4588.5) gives 12.2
